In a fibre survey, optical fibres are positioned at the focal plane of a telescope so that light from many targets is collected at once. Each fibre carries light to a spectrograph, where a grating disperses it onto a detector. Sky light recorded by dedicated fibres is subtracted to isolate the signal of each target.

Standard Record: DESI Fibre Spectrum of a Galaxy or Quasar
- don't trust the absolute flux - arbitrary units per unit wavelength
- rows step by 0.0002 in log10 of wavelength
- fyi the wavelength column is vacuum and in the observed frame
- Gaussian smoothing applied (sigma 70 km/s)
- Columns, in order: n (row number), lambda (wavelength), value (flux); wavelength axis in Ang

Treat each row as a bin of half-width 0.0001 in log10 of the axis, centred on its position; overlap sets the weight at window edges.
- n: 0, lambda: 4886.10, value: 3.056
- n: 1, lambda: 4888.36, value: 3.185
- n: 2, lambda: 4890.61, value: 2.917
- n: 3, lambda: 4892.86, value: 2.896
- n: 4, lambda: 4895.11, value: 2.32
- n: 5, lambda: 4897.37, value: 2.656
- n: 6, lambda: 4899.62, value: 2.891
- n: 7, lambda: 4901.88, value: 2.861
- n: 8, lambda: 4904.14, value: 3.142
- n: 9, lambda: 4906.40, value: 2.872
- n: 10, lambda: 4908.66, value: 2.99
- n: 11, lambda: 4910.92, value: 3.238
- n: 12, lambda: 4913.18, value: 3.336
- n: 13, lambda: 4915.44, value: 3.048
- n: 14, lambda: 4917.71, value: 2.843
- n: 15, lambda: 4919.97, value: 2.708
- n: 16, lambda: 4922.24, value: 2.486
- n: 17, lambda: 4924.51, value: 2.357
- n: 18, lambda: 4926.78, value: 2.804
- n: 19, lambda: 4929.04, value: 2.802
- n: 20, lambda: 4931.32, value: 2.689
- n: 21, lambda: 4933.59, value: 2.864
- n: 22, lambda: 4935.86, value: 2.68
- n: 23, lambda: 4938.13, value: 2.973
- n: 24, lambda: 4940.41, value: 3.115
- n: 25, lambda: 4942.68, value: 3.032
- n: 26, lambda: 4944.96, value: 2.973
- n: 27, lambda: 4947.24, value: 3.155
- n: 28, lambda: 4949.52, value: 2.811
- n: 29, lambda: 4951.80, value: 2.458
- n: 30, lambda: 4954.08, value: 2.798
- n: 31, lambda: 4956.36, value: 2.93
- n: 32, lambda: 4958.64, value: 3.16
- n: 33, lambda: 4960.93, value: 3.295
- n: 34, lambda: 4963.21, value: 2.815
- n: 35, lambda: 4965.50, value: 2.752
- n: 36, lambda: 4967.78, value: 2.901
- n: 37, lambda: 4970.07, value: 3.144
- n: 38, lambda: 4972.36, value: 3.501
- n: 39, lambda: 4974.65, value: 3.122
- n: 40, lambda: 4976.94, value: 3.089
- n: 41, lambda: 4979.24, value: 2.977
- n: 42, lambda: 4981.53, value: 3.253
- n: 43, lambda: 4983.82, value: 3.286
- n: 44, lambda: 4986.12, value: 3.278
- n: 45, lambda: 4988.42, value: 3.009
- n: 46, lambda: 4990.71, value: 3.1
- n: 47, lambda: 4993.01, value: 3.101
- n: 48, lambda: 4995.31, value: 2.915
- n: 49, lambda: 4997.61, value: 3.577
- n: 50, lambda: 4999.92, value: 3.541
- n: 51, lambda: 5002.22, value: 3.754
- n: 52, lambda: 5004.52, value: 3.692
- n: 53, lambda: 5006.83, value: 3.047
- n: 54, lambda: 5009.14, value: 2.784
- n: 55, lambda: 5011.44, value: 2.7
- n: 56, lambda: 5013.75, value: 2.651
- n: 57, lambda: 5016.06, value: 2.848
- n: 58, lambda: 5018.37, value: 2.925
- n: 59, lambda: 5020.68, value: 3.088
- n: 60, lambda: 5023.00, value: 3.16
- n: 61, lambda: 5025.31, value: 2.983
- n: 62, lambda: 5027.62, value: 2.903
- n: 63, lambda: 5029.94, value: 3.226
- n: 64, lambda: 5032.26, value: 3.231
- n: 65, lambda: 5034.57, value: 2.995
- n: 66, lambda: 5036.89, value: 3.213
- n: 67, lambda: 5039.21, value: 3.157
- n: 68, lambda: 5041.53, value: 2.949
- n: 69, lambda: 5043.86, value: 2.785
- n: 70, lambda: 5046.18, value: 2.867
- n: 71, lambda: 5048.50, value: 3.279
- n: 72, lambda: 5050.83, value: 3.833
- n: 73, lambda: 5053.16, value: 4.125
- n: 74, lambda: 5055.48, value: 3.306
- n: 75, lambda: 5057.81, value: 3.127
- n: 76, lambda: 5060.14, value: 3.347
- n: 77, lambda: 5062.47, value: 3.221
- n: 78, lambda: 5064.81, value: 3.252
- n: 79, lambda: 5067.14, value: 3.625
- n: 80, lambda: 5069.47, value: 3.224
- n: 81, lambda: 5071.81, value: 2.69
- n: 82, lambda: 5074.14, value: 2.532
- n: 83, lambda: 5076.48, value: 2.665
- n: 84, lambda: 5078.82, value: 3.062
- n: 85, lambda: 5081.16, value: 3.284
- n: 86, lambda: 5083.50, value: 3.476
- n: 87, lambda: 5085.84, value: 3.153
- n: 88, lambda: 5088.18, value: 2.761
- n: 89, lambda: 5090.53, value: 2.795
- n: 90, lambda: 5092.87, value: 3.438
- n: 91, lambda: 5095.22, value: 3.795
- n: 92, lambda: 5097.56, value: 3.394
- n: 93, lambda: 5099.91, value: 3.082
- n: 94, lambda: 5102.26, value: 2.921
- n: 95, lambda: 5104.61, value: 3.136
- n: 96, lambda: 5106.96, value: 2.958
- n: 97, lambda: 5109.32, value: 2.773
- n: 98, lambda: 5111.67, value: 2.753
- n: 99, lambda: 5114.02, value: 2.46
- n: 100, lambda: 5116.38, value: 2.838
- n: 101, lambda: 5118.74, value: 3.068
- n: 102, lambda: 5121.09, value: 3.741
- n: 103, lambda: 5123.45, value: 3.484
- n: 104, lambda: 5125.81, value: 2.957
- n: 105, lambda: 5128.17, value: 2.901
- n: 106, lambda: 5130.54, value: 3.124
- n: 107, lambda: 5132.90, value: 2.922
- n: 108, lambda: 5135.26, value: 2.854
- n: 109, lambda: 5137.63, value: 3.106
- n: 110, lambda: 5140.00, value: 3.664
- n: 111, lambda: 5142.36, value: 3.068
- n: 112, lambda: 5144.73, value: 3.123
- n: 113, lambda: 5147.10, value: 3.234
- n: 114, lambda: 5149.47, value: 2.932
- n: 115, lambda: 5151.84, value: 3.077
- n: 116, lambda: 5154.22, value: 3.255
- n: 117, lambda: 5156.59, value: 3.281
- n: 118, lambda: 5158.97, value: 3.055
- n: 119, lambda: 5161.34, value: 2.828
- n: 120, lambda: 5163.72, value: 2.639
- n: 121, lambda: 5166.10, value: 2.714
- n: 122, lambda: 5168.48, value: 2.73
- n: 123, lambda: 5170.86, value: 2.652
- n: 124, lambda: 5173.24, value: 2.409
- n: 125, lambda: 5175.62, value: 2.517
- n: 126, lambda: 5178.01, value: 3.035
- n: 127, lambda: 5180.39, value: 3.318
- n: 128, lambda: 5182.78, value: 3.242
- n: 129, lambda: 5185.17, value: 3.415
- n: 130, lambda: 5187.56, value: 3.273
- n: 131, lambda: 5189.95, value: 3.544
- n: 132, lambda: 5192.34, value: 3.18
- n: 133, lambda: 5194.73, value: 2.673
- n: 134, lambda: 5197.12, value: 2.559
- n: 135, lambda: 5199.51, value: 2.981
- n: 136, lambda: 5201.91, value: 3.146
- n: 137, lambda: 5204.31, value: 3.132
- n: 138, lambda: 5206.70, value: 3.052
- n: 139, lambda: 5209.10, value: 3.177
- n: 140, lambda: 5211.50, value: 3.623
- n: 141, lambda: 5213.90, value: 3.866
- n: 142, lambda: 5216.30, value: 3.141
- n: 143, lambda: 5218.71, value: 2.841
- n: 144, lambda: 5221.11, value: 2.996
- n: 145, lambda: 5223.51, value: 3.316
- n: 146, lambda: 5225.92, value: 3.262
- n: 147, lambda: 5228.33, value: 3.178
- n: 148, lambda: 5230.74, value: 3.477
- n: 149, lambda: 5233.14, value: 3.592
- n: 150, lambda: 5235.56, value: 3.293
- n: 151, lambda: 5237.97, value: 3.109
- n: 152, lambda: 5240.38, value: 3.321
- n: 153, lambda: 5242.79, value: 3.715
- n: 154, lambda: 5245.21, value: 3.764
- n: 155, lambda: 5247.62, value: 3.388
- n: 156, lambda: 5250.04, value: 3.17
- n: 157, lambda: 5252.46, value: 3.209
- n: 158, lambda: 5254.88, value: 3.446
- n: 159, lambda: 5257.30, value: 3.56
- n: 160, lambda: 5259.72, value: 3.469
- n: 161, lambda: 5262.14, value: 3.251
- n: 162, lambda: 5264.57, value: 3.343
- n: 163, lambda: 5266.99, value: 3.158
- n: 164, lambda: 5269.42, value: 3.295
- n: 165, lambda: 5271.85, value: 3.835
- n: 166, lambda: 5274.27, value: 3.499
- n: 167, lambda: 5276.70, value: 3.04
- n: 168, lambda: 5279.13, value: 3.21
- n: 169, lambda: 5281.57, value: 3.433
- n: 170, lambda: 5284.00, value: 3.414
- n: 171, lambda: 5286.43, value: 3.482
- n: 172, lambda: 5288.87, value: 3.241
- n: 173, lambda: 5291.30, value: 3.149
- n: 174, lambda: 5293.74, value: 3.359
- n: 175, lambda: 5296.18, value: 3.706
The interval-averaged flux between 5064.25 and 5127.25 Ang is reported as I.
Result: 3.08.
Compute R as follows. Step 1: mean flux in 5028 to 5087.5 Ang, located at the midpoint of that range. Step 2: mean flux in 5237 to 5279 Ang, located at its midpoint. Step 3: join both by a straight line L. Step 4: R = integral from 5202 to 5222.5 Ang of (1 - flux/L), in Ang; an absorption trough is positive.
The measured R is 0.69 Ang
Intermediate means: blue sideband 3.18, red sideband 3.38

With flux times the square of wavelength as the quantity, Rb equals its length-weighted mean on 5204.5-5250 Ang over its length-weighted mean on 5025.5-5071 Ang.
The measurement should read 1.10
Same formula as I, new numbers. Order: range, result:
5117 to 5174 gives 3.04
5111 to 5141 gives 3.07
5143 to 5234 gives 3.09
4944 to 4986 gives 3.03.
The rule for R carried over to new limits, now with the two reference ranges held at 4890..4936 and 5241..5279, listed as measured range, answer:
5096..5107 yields 0.01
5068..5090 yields 0.84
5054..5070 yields -1.27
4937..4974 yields -1.14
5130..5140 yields 0.39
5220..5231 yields 0.39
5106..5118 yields 1.50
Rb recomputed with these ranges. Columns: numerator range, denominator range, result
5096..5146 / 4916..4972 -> 1.15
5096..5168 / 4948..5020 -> 1.05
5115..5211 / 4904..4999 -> 1.11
